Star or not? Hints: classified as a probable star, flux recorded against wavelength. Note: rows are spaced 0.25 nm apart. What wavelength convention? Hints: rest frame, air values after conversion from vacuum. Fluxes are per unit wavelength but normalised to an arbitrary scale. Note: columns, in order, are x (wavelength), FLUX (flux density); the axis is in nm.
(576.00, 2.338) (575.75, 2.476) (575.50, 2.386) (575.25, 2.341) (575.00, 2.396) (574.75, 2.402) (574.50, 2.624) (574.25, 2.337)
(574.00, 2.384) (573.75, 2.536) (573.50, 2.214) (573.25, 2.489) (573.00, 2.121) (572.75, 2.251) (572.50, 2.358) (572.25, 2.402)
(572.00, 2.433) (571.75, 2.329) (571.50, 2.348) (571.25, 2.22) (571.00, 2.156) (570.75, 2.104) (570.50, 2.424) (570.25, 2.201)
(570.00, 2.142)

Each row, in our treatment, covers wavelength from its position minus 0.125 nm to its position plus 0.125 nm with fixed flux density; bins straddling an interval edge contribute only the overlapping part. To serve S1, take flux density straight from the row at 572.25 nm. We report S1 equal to 2.402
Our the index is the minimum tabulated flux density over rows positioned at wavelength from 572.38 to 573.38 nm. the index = 2.121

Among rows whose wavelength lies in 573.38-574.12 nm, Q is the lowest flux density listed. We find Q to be 2.214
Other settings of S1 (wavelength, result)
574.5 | 2.624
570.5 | 2.424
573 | 2.121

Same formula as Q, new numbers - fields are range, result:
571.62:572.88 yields 2.251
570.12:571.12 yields 2.104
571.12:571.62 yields 2.22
